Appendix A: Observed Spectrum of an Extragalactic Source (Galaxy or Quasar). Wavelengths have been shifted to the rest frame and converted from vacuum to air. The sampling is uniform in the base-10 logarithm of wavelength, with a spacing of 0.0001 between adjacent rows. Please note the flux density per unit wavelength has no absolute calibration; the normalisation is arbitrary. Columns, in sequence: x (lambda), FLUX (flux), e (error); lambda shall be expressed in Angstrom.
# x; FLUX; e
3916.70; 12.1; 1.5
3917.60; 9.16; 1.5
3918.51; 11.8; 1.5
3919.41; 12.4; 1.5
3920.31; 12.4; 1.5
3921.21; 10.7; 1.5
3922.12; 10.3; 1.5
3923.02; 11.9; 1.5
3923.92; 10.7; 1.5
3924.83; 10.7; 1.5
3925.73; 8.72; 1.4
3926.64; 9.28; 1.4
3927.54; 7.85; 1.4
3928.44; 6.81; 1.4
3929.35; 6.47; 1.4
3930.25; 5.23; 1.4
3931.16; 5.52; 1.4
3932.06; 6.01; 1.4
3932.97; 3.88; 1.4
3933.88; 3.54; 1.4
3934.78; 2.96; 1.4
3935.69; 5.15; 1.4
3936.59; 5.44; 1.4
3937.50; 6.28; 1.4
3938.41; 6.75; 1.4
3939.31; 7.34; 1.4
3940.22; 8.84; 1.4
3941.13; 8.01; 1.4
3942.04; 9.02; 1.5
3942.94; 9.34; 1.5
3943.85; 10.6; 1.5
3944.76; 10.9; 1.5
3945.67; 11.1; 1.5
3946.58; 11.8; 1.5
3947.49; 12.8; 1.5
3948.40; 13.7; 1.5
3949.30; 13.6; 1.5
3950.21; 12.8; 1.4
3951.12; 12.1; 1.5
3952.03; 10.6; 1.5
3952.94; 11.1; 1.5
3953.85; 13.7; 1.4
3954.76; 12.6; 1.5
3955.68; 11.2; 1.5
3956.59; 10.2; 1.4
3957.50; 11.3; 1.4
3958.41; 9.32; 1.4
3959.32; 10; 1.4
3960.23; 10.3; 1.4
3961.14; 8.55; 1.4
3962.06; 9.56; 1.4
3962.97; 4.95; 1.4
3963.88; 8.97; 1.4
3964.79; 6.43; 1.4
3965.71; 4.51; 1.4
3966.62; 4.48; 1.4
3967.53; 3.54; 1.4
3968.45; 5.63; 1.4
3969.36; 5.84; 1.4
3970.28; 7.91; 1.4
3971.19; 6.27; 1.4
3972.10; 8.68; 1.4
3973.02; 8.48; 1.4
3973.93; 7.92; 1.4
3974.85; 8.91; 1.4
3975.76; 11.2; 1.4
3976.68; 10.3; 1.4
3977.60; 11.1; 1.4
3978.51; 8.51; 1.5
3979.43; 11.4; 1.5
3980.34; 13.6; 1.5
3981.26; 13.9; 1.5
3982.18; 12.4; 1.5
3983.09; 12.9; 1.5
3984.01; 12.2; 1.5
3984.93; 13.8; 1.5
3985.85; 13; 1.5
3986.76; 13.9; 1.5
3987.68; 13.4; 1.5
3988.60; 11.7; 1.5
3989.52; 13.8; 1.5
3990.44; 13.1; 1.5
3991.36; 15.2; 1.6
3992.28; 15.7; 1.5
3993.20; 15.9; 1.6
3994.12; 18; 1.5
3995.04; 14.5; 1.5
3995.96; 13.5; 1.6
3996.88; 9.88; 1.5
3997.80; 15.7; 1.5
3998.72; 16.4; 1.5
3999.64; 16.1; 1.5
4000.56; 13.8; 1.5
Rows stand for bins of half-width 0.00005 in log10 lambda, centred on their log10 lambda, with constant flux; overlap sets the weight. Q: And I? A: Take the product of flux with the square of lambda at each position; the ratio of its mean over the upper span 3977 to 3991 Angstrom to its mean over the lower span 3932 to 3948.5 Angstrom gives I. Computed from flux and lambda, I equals 1.60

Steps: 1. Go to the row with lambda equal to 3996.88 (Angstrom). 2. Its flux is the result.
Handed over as 9.88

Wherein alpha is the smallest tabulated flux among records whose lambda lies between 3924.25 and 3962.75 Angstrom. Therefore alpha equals 2.96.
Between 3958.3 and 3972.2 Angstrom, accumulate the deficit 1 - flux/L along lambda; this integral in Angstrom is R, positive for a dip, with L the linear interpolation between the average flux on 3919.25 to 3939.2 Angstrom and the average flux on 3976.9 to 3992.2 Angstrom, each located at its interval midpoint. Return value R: 4.86 Angstrom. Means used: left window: 7.6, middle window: 7.09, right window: 12.8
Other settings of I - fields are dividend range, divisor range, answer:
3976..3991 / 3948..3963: 1.14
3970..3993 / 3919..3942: 1.55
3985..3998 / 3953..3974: 1.71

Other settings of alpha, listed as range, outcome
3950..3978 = 3.54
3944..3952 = 10.9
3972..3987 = 7.92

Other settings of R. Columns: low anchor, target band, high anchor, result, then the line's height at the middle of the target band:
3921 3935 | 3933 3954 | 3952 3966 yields -1.4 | 8.58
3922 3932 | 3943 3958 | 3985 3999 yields -1.9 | 10.5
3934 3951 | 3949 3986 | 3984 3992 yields 5.3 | 11.5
